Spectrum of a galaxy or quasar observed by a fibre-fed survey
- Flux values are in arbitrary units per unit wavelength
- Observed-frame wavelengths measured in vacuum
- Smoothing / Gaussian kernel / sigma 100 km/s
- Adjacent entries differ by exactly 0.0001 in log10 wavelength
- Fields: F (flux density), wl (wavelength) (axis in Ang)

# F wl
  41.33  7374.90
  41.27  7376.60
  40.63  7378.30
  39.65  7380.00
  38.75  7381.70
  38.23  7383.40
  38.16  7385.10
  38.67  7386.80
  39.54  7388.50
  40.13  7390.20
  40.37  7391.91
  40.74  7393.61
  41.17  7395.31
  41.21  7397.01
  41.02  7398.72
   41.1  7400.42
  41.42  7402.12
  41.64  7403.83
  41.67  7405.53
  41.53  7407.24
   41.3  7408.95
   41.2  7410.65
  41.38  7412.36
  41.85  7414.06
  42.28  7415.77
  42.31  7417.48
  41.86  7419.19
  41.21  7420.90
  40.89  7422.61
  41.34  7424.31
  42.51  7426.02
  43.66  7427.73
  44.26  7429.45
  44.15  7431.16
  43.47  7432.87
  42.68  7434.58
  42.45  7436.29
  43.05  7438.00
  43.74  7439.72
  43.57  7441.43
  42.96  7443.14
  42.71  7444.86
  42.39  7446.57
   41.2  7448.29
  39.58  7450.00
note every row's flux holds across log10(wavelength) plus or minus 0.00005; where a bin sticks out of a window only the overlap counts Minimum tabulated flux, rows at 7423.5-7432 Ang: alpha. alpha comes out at 41.34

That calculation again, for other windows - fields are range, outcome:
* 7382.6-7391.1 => 38.16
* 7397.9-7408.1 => 41.02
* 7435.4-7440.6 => 42.45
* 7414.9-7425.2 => 40.89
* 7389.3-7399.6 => 40.13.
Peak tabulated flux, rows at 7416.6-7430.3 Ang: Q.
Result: 44.26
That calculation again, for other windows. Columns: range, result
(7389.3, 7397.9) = 41.21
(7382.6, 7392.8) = 40.37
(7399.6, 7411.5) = 41.67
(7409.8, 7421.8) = 42.31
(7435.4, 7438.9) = 43.05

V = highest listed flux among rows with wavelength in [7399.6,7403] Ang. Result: 41.42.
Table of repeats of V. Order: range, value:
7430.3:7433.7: 44.15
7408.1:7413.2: 41.38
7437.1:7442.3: 43.74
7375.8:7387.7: 41.27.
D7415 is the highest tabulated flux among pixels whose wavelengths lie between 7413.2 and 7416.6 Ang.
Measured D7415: 42.28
